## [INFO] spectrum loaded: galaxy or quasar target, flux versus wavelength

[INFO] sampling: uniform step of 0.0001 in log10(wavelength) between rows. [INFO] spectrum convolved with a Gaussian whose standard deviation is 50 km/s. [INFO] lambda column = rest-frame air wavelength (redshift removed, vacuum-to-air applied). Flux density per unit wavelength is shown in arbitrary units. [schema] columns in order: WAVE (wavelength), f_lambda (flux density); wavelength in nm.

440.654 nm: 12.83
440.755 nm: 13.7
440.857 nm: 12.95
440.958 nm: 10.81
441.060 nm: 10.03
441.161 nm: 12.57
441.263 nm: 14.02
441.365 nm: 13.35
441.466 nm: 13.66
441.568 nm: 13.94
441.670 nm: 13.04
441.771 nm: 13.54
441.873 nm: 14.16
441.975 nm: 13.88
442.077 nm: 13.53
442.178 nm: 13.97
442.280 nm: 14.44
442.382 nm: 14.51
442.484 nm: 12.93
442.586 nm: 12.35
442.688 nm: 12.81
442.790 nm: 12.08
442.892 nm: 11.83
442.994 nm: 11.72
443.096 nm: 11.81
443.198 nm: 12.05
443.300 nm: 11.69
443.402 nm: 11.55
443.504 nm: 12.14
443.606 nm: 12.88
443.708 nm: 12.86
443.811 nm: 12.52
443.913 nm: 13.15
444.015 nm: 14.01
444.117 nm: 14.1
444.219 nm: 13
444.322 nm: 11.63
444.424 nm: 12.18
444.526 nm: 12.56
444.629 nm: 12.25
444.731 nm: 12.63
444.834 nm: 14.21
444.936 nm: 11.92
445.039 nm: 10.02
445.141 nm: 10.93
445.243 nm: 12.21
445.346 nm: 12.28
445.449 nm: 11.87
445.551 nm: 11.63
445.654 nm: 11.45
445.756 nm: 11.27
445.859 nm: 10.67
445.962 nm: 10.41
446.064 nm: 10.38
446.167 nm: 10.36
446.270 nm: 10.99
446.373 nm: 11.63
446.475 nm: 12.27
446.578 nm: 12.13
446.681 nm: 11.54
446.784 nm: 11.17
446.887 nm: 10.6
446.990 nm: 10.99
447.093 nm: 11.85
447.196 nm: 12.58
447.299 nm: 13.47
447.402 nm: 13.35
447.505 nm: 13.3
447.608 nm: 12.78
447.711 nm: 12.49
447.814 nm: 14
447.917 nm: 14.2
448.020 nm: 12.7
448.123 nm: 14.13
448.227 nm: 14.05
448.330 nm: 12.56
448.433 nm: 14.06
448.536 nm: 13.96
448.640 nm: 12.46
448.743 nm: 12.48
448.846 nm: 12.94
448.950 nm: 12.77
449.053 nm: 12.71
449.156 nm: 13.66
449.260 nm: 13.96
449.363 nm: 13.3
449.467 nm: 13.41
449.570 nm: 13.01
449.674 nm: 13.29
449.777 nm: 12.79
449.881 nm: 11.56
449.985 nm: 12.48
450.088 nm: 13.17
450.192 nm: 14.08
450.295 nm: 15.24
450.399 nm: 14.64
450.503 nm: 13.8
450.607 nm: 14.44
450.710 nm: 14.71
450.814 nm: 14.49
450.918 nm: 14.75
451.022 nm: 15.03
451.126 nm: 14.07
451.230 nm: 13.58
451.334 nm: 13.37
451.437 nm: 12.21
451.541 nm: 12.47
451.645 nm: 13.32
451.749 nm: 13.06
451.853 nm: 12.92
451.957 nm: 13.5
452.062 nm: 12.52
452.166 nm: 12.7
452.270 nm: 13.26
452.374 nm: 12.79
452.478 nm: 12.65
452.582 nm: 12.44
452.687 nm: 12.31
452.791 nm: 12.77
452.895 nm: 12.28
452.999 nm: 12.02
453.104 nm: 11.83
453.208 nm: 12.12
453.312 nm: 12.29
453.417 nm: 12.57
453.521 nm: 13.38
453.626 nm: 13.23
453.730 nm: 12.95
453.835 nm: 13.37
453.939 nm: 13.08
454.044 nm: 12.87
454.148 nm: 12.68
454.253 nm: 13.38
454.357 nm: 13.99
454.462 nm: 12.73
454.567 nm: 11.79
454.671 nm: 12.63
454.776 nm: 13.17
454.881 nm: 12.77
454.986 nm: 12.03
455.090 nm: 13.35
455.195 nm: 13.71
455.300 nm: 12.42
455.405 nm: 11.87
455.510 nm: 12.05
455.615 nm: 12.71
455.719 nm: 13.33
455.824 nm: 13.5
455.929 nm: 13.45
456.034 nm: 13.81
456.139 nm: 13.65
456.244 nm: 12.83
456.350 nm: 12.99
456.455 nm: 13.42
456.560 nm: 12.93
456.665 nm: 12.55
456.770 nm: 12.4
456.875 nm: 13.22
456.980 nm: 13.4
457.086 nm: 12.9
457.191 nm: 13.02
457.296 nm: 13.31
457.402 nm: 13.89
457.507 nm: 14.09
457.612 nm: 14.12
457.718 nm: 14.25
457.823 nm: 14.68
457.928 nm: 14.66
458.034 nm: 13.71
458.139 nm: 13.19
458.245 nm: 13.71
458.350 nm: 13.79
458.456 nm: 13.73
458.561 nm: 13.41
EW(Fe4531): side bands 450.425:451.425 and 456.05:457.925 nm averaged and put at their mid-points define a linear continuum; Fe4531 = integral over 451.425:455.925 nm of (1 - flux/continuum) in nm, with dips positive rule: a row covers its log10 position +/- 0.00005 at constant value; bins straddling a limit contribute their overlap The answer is 0.34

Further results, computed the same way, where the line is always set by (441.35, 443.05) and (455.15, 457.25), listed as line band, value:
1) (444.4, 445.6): 0.106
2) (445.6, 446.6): 0.157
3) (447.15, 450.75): -0.066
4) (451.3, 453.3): 0.067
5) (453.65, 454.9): 0.008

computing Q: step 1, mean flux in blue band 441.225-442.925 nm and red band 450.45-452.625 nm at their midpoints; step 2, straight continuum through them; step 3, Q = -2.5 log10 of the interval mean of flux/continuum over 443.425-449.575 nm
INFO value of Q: 0.083 mag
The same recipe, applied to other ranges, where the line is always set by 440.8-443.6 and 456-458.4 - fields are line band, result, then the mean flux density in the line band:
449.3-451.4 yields -0.05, 13.8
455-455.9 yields 0.05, 12.9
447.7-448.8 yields -0.03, 13.4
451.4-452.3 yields 0.03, 12.9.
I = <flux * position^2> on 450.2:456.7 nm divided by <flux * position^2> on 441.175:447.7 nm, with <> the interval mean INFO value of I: 1.1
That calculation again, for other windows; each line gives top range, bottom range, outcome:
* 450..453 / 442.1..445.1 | 1.10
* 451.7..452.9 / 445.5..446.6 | 1.18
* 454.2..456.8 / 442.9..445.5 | 1.10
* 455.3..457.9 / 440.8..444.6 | 1.10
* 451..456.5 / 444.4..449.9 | 1.07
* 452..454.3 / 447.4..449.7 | 0.98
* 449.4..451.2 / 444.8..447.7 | 1.20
